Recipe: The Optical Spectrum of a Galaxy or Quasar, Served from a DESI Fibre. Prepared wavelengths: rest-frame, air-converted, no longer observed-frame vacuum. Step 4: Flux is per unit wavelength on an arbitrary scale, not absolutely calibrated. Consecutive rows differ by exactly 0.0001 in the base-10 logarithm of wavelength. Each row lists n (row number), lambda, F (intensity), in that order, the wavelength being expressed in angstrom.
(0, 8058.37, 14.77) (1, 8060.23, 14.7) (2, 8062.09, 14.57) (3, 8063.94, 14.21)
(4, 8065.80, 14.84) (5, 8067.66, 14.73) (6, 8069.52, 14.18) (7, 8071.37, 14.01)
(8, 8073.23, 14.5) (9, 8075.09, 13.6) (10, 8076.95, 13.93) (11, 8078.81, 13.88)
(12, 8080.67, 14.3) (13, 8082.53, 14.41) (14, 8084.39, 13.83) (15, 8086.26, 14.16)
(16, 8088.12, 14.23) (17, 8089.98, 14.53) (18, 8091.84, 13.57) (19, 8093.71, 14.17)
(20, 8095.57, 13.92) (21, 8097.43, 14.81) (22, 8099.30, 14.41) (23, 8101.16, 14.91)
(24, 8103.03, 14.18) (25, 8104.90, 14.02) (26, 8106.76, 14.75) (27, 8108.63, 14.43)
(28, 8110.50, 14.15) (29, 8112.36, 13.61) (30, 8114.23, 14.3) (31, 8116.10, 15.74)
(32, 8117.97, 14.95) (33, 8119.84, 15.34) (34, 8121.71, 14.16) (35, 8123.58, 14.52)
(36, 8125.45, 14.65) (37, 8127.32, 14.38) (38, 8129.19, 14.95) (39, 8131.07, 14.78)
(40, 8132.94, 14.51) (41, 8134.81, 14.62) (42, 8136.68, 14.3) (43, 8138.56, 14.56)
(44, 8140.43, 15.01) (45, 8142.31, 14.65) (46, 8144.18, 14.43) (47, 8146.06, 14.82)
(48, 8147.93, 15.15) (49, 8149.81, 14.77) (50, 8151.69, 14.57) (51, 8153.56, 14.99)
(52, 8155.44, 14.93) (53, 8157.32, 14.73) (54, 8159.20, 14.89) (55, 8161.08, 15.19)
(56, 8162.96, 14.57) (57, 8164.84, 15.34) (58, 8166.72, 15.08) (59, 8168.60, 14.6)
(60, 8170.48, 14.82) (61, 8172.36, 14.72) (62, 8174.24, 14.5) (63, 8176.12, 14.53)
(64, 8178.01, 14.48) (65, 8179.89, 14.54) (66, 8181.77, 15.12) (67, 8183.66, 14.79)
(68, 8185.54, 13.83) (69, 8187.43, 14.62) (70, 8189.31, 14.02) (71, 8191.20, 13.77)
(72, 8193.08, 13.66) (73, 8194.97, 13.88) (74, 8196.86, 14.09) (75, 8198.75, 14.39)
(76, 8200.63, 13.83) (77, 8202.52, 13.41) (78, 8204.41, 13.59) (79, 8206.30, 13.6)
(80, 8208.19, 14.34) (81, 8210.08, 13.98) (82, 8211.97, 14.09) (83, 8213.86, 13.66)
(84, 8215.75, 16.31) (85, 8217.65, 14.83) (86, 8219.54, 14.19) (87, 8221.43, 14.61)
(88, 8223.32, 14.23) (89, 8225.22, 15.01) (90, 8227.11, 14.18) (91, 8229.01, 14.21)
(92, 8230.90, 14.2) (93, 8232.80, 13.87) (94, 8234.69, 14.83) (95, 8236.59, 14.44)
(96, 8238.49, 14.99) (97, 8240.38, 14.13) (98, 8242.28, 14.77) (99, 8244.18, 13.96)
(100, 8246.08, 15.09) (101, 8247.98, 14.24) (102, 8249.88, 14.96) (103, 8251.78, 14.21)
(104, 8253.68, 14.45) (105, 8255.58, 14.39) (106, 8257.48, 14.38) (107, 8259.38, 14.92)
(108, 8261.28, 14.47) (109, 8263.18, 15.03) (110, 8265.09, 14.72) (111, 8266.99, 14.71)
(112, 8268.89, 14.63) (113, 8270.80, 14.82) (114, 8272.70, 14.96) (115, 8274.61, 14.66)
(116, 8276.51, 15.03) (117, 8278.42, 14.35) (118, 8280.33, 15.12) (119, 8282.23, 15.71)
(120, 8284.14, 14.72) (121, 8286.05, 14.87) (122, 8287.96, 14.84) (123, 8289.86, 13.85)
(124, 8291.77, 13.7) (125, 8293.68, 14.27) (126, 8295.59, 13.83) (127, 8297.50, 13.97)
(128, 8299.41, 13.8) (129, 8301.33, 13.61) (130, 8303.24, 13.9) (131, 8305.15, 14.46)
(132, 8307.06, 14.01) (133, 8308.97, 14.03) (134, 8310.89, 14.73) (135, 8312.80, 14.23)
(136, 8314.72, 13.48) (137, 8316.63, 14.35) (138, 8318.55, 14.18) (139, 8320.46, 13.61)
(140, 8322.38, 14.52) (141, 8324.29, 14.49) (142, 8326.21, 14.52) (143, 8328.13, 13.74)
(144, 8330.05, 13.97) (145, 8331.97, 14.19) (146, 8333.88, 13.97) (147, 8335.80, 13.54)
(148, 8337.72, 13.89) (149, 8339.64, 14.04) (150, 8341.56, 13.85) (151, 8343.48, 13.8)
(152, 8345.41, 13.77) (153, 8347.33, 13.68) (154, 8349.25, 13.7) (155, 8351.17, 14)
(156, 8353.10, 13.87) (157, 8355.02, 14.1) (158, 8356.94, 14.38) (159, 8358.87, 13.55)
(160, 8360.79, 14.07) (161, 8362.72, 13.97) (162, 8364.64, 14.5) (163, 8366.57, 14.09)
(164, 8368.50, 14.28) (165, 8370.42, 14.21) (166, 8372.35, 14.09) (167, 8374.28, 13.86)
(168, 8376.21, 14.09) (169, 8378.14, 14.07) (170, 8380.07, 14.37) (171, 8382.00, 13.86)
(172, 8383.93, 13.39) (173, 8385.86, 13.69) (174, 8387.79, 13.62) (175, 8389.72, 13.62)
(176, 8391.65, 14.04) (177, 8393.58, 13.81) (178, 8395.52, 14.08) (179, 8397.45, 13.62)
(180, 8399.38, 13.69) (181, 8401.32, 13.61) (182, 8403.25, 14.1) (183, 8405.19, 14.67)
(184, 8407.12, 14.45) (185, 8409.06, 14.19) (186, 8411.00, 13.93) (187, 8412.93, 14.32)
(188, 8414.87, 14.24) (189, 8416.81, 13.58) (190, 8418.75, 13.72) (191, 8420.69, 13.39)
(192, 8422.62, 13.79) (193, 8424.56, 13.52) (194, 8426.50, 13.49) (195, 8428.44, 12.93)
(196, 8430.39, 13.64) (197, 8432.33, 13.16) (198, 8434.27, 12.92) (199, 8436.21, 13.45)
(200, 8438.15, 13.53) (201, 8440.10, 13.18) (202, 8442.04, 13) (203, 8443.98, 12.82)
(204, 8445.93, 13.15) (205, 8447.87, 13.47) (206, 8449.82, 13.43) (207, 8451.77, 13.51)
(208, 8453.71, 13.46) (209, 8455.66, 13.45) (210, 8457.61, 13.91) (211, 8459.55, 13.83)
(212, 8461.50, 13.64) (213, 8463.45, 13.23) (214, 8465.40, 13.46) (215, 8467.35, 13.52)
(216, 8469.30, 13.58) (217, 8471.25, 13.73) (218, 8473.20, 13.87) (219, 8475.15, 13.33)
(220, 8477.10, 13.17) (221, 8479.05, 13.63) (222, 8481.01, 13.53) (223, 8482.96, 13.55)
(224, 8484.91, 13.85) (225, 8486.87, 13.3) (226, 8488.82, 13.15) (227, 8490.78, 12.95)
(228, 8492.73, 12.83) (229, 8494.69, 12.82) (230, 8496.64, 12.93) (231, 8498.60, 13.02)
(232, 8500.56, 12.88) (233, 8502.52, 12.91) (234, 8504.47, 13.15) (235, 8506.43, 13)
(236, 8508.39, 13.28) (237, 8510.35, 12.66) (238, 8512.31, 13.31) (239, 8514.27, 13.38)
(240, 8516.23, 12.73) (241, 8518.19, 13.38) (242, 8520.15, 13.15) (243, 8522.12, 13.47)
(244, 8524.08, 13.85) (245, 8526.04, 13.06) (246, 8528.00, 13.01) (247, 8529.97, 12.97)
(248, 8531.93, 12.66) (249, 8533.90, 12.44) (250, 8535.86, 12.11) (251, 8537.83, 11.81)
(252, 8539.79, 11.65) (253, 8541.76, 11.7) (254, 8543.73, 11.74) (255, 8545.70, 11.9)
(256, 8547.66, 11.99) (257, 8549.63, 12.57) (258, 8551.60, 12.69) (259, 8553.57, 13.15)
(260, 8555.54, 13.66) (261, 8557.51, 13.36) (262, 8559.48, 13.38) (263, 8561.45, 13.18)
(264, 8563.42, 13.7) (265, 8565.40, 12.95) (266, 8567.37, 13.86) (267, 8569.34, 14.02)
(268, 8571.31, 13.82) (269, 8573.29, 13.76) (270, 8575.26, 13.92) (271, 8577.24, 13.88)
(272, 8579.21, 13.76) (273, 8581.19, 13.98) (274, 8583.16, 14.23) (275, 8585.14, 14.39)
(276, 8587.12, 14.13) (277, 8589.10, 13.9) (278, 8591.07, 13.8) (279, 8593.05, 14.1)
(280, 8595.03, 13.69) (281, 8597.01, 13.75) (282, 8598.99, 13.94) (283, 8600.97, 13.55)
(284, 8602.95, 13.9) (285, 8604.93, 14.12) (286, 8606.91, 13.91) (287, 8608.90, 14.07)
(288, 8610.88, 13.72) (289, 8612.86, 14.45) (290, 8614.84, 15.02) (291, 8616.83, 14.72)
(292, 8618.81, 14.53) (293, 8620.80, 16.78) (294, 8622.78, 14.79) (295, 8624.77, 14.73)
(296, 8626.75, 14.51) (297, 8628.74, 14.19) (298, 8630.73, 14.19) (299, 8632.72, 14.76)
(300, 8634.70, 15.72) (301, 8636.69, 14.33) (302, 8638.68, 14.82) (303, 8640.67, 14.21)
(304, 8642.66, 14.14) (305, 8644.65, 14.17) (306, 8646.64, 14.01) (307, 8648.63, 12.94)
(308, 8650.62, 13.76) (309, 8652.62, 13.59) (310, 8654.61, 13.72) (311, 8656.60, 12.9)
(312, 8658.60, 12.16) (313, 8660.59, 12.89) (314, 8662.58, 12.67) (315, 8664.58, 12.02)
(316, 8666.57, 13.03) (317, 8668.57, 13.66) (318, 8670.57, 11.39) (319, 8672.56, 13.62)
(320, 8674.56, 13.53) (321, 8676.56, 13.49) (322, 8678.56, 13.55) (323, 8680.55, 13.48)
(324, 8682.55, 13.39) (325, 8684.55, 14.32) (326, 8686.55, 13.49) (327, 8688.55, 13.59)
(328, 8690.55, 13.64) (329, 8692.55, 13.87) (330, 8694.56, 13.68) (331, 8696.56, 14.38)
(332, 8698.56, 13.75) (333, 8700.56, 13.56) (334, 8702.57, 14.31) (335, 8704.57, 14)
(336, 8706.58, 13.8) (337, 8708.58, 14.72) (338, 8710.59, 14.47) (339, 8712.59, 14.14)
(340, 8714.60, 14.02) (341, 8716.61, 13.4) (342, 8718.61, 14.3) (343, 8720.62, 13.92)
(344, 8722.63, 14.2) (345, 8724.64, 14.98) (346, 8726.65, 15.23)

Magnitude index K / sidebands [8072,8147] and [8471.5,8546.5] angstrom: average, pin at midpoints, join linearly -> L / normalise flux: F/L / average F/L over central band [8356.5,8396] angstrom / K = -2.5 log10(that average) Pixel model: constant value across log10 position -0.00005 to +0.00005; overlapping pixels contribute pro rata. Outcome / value -0.04 mag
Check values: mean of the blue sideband 14.4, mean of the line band 14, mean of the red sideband 13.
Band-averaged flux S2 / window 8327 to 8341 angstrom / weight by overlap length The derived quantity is 13.9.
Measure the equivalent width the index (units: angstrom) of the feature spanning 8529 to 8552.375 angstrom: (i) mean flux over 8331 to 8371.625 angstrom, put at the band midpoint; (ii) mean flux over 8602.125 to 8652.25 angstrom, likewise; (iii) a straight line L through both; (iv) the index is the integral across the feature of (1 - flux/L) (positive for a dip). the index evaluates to 3.4 angstrom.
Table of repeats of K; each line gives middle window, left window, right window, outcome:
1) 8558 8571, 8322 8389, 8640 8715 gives 0.02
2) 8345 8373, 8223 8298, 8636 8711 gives 0.02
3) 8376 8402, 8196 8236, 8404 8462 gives -0.01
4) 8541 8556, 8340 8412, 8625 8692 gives 0.11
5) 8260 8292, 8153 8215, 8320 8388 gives -0.04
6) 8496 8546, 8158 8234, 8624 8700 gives 0.09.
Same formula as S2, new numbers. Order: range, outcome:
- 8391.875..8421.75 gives 14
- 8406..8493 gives 13.5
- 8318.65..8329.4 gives 14.2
